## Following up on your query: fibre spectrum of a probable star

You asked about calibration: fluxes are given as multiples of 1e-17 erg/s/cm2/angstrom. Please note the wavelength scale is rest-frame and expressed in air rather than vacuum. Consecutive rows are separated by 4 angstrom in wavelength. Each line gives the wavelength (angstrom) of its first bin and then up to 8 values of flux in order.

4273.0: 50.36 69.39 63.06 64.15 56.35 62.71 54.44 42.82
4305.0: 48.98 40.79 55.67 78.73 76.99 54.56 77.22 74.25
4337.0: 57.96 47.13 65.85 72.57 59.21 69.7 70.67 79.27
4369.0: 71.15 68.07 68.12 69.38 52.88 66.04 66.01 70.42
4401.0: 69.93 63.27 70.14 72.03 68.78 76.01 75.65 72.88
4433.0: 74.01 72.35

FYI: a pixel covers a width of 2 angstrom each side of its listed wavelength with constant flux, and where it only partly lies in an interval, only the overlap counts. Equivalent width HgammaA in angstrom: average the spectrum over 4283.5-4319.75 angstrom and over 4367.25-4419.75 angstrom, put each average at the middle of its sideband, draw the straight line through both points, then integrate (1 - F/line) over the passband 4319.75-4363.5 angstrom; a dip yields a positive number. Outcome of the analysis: -3.42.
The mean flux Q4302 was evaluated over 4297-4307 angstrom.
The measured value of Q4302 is 47.6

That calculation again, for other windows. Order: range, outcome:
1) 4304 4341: 62.3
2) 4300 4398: 64.3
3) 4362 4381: 71.4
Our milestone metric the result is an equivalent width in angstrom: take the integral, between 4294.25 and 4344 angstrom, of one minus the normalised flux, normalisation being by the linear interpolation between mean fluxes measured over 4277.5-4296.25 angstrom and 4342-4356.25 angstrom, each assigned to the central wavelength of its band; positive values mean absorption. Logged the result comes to 3.2 angstrom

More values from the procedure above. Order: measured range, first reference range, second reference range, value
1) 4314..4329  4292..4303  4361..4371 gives -2.51 angstrom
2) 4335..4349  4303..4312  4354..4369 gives 0.81 angstrom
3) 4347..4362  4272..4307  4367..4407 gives -1.06 angstrom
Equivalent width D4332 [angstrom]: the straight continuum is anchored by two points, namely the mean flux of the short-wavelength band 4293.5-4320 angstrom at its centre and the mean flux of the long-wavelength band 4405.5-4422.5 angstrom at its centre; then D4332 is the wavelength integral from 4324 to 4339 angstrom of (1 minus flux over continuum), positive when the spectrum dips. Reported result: -2.08 angstrom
